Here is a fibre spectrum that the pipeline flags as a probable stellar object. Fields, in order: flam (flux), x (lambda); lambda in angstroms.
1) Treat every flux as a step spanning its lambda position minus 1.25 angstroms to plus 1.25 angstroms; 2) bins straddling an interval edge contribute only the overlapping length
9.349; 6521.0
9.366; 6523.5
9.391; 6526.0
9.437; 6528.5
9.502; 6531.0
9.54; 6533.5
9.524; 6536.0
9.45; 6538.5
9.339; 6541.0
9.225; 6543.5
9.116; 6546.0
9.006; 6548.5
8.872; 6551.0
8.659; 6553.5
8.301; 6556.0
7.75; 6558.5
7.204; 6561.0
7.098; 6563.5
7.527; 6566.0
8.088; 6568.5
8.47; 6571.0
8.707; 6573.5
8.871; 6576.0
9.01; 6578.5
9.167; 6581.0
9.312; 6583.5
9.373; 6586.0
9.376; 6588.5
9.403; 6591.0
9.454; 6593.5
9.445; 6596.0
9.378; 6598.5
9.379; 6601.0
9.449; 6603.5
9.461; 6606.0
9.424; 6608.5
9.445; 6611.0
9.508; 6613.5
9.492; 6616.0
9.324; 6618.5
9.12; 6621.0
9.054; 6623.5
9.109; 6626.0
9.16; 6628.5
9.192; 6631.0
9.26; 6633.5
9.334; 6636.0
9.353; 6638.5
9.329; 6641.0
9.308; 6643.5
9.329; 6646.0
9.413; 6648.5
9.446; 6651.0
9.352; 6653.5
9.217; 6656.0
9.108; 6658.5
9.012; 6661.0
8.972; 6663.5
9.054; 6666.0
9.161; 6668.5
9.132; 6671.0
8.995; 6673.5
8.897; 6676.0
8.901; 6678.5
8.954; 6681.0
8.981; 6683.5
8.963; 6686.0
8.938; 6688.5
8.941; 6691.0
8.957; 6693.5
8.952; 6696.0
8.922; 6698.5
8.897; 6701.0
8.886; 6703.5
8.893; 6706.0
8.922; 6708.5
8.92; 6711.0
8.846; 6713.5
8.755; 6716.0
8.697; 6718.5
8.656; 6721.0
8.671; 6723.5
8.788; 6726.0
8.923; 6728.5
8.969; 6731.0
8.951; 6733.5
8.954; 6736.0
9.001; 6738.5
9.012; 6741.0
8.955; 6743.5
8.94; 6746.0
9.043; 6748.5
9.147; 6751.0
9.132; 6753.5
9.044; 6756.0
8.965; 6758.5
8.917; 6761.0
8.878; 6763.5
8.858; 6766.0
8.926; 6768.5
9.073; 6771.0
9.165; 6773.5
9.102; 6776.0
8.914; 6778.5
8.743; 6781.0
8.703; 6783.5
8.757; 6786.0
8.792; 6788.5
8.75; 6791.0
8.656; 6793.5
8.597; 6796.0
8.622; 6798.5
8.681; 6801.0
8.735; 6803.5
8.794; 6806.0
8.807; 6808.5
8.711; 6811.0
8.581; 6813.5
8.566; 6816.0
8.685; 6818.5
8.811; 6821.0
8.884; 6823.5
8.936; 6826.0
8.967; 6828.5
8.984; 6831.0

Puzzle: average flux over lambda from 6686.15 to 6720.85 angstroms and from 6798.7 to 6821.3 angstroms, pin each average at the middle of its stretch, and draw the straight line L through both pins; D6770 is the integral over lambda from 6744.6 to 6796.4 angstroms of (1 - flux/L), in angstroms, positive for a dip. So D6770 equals -0.9 angstroms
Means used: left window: 8.88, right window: 8.7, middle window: 8.91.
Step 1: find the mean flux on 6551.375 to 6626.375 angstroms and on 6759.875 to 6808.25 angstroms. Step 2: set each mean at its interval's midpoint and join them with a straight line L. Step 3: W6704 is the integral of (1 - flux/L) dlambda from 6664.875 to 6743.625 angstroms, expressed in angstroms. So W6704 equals -0.5 angstroms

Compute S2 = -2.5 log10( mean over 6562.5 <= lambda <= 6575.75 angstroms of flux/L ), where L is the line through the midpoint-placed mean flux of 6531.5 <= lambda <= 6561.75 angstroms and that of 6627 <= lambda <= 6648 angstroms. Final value 0.12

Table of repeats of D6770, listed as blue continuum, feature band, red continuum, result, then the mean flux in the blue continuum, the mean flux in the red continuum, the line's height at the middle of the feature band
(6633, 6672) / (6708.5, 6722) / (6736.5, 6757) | 0.46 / 9.24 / 9.03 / 9.1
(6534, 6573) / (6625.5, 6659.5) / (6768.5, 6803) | -2.53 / 8.53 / 8.81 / 8.64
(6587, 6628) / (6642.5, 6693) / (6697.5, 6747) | 0.04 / 9.36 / 8.88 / 9.11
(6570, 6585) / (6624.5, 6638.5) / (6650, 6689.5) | -0.32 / 8.94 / 9.07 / 9.01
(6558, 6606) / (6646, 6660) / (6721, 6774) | -0.69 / 8.8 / 8.96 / 8.86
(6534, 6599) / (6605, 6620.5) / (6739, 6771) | -1.00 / 8.81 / 8.99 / 8.86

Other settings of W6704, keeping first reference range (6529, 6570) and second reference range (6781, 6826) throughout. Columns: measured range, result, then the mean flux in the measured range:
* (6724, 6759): -1.1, 8.98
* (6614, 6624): -0.7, 9.28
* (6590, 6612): -1.9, 9.43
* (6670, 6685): -0.5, 8.97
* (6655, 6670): -0.7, 9.09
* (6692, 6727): -0.6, 8.84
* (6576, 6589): -0.8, 9.2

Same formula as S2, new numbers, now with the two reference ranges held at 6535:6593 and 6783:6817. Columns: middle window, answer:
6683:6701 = -0.03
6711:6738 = -0.01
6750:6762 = -0.04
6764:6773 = -0.03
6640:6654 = -0.08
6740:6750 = -0.03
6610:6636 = -0.07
